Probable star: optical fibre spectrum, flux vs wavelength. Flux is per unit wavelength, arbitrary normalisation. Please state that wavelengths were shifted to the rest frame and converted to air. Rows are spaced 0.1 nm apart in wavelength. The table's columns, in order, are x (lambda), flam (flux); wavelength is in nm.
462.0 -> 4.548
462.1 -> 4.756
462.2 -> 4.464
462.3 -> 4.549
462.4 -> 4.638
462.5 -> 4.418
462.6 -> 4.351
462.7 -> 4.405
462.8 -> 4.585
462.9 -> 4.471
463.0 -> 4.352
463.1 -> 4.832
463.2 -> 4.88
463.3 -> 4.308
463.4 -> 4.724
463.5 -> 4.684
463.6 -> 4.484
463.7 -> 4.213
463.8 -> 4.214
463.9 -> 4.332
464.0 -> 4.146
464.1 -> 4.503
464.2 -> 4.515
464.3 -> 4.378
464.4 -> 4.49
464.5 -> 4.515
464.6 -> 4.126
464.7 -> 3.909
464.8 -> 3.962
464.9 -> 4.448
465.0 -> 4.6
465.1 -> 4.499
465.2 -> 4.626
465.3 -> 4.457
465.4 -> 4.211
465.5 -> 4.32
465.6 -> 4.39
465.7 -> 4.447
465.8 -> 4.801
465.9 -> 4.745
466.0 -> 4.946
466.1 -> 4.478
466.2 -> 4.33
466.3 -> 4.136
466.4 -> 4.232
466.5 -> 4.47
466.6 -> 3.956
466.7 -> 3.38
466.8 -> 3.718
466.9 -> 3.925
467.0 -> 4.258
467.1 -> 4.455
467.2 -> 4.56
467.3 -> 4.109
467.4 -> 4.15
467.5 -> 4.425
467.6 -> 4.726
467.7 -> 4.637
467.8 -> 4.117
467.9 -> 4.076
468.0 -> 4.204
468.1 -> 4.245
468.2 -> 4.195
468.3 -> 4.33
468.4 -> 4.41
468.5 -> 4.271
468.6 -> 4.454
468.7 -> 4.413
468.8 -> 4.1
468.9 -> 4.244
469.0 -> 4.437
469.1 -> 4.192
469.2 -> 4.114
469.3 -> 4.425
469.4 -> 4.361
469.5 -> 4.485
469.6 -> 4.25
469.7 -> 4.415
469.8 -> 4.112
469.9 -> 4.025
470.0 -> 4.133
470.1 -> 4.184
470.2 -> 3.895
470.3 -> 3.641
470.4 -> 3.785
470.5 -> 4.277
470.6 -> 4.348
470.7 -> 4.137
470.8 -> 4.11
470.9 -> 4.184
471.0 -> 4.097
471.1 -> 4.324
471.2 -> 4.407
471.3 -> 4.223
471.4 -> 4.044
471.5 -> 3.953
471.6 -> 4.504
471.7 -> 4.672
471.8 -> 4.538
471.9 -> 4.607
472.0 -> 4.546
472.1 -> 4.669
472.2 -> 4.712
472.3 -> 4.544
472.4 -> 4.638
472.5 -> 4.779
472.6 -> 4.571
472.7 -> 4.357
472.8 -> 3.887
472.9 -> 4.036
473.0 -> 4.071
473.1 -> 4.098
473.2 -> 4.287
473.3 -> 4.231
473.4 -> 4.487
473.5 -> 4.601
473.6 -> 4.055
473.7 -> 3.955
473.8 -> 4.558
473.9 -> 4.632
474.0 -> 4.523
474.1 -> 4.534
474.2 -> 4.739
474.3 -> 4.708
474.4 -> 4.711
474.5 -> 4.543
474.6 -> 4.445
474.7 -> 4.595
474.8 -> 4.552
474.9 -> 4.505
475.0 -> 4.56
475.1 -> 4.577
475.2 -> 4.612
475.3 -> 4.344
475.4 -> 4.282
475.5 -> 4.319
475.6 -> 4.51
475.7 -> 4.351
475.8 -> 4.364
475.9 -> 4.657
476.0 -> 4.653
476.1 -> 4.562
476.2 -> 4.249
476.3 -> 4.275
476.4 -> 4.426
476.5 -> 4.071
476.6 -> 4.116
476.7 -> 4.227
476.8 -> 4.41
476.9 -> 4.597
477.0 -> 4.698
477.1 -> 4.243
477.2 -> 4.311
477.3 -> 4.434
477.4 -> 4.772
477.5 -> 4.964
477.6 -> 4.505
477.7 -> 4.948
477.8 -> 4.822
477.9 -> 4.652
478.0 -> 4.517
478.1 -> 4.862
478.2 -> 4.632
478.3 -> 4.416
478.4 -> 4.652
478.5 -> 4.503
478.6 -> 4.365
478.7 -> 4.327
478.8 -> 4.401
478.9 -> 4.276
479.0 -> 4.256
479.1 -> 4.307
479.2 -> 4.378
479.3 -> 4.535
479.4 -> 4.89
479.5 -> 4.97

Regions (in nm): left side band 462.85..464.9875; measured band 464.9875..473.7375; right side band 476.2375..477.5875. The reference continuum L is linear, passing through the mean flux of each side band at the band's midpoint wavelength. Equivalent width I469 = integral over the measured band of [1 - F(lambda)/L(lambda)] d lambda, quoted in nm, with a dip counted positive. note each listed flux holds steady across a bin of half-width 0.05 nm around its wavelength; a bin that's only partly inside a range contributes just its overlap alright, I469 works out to 0.23 nm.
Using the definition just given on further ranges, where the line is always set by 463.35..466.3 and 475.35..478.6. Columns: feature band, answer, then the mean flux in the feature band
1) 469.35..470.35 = 0.069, 4.15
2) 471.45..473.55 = 0.025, 4.42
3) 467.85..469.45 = 0.061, 4.28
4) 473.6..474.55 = -0.008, 4.52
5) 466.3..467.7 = 0.076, 4.2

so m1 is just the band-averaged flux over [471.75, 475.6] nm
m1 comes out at 4.46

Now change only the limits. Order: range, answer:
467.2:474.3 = 4.31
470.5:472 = 4.3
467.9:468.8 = 4.29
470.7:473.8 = 4.34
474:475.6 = 4.53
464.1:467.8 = 4.34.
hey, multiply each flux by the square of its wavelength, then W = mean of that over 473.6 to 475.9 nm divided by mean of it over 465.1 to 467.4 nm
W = 1.08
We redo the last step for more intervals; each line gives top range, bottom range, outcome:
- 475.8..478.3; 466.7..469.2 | 1.10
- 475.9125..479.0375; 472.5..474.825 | 1.04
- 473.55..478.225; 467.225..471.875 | 1.09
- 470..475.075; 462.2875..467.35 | 1.03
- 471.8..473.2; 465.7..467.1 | 1.06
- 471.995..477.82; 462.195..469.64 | 1.06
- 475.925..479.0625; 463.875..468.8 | 1.09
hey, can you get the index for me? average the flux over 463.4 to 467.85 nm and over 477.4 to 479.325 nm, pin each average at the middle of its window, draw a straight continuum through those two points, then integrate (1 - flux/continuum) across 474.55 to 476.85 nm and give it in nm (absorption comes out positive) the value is 0.04 nm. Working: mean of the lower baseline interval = 4.35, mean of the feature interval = 4.42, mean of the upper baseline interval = 4.55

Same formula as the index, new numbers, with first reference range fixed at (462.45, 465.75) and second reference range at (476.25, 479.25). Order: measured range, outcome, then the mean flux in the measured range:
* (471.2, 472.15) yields 0.01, 4.42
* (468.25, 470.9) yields 0.14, 4.21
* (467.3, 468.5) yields 0.03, 4.31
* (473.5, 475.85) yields -0.01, 4.48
